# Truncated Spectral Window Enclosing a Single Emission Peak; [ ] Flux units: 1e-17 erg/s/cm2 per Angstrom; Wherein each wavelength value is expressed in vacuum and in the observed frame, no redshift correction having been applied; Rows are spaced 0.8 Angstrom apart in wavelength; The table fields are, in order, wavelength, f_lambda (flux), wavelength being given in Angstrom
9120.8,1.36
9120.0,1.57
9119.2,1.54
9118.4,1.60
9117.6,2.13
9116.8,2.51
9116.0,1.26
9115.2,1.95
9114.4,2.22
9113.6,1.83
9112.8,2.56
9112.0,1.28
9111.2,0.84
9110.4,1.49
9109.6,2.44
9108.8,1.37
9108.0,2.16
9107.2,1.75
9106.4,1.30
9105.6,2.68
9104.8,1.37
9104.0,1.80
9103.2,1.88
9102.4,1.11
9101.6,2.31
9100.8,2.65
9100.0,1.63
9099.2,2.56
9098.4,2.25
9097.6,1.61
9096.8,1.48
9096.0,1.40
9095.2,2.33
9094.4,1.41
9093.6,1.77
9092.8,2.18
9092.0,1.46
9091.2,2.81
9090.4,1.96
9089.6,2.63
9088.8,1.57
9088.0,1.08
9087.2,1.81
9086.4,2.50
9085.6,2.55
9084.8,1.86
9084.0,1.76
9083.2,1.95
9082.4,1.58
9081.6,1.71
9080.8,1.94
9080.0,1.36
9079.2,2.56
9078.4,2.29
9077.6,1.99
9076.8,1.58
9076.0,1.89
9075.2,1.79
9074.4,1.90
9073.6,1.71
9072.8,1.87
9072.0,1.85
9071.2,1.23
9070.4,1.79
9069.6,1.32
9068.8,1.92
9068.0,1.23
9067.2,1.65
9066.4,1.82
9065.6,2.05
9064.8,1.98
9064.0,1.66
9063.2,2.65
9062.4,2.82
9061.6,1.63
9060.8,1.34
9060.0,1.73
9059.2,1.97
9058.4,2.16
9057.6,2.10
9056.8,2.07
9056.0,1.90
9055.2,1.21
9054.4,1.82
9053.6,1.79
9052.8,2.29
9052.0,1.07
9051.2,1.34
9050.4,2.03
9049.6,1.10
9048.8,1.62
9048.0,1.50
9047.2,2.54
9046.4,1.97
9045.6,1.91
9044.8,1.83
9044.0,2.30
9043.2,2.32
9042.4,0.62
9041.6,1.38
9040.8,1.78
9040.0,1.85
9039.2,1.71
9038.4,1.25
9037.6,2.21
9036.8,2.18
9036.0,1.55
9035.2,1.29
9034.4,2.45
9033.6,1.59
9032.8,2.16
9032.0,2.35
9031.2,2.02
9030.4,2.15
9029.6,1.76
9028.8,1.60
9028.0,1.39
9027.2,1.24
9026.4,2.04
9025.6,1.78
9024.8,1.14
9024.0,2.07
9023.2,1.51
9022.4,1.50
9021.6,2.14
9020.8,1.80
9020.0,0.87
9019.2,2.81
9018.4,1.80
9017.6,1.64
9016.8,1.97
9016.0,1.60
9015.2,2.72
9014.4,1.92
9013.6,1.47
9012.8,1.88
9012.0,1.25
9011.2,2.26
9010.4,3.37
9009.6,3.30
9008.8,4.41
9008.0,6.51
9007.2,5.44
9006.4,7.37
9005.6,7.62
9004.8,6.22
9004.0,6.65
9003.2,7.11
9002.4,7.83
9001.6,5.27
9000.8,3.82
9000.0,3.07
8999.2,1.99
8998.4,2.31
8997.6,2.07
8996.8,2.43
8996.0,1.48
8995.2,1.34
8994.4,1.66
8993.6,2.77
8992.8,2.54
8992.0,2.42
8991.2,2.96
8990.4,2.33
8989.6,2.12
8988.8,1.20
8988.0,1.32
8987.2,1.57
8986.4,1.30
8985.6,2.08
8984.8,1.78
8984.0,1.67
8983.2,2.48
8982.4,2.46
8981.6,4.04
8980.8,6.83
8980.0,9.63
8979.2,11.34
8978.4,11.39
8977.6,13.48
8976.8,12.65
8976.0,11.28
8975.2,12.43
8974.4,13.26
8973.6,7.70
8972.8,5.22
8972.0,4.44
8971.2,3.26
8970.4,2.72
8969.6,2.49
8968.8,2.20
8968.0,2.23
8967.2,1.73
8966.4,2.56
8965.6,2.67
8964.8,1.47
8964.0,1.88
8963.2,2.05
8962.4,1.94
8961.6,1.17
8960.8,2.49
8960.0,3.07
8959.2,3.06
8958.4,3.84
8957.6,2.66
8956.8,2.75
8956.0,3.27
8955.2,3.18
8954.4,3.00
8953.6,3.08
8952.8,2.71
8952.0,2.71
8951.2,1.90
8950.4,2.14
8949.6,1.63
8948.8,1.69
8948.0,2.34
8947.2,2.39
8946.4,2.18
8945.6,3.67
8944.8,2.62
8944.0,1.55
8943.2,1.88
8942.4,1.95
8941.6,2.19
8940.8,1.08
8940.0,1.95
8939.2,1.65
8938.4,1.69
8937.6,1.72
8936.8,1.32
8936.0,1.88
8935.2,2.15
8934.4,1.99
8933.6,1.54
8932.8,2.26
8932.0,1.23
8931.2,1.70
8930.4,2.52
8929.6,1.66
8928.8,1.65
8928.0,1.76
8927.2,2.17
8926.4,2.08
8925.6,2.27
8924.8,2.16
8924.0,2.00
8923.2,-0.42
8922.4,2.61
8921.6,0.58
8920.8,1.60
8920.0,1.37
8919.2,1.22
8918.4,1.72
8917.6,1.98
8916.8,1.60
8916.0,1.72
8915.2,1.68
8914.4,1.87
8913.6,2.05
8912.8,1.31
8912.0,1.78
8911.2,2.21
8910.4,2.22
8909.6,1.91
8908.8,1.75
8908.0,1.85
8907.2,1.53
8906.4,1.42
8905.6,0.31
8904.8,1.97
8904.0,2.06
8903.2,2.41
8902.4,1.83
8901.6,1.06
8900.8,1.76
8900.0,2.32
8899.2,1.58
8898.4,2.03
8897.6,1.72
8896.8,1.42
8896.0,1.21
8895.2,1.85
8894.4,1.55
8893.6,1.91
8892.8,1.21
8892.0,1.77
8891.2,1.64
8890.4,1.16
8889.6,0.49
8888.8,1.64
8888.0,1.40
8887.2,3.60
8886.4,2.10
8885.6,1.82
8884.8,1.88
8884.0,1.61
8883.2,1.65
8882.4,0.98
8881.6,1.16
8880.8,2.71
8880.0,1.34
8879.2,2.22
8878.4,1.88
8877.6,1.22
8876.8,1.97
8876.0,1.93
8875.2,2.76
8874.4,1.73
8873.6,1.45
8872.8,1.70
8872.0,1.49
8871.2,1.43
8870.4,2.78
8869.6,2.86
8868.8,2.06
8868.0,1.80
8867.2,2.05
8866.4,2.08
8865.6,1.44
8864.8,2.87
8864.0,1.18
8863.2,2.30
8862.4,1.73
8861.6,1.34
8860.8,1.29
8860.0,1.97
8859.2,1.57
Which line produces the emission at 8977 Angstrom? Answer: H-alpha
